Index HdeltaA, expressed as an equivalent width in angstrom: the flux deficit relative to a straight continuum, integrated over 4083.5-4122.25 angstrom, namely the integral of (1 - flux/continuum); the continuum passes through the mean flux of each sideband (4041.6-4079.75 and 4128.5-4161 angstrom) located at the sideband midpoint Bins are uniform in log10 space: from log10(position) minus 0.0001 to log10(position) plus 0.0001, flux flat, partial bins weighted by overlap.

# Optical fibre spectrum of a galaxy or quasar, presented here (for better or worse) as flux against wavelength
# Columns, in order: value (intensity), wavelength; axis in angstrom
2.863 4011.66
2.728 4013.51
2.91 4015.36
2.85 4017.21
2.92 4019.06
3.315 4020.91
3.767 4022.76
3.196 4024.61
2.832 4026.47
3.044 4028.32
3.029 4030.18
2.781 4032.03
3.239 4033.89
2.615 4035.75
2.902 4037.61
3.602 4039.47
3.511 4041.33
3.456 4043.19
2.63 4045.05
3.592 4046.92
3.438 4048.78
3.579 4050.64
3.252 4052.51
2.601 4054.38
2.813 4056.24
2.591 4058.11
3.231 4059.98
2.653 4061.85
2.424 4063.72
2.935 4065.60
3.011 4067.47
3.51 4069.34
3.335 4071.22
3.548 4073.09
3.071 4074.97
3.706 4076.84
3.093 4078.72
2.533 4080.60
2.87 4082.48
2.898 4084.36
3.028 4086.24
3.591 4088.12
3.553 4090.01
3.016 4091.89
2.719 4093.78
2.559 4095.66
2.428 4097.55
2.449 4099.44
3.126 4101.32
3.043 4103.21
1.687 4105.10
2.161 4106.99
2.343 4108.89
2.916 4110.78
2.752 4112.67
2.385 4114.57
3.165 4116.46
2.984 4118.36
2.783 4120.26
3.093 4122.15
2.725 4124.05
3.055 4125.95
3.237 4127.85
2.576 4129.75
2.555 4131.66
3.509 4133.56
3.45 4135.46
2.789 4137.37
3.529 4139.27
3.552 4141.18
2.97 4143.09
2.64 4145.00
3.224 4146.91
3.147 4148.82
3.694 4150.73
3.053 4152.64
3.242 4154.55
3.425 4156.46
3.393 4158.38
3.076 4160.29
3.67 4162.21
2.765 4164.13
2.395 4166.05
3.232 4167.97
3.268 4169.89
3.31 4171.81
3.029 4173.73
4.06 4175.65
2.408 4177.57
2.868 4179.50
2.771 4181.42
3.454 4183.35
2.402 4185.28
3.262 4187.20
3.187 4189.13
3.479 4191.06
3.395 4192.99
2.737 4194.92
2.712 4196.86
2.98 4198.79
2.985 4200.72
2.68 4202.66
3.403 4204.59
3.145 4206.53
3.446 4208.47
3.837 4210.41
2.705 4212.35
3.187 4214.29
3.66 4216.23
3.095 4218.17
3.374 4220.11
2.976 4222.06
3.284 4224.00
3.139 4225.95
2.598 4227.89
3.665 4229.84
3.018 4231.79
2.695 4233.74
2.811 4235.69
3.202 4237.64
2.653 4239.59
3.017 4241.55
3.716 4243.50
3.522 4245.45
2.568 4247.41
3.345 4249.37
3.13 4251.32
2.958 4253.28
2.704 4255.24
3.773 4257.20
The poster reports 4.4 angstrom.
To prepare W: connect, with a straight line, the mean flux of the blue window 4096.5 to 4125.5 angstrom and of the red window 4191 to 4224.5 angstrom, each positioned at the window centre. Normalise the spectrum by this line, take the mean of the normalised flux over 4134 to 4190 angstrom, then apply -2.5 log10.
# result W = -0.080 mag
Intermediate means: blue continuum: 2.68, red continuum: 3.16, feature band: 3.15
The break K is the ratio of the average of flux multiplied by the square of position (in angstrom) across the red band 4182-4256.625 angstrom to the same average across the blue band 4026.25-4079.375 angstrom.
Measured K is 1.1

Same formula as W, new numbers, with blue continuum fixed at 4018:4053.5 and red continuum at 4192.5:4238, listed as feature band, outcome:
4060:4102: 0.06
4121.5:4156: 0.01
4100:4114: 0.23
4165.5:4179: 0.01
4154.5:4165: -0.04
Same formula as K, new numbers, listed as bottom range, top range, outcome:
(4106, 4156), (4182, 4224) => 1.09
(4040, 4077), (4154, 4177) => 1.08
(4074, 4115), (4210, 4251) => 1.19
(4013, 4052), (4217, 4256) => 1.08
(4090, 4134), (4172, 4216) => 1.17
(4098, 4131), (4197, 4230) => 1.22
